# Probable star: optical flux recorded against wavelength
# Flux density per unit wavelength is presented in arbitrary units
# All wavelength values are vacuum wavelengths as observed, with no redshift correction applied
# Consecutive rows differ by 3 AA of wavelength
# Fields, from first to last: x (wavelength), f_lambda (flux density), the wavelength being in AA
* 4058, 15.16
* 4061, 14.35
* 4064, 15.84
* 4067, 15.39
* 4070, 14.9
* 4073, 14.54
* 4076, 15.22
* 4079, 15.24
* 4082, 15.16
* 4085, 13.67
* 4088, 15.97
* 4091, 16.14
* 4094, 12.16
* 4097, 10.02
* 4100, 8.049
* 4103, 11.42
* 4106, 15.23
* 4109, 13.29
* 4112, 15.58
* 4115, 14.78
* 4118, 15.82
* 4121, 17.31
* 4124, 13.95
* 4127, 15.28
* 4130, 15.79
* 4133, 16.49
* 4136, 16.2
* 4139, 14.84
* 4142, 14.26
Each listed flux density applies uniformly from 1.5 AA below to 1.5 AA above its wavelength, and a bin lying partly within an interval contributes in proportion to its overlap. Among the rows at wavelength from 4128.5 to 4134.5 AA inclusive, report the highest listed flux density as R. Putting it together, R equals 16.49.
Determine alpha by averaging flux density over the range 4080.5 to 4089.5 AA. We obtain 14.9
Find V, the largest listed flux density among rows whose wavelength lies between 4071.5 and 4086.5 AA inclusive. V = 15.24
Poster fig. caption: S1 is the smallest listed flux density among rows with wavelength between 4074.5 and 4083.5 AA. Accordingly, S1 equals 15.16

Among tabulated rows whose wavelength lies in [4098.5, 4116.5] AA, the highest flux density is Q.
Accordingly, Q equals 15.58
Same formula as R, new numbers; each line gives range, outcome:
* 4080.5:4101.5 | 16.14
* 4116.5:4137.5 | 17.31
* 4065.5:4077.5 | 15.39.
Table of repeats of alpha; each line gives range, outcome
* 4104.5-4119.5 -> 14.9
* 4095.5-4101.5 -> 9.03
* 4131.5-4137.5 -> 16.3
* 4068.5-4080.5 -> 15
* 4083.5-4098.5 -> 13.6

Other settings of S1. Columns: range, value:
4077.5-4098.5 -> 10.02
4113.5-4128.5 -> 13.95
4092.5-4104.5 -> 8.049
